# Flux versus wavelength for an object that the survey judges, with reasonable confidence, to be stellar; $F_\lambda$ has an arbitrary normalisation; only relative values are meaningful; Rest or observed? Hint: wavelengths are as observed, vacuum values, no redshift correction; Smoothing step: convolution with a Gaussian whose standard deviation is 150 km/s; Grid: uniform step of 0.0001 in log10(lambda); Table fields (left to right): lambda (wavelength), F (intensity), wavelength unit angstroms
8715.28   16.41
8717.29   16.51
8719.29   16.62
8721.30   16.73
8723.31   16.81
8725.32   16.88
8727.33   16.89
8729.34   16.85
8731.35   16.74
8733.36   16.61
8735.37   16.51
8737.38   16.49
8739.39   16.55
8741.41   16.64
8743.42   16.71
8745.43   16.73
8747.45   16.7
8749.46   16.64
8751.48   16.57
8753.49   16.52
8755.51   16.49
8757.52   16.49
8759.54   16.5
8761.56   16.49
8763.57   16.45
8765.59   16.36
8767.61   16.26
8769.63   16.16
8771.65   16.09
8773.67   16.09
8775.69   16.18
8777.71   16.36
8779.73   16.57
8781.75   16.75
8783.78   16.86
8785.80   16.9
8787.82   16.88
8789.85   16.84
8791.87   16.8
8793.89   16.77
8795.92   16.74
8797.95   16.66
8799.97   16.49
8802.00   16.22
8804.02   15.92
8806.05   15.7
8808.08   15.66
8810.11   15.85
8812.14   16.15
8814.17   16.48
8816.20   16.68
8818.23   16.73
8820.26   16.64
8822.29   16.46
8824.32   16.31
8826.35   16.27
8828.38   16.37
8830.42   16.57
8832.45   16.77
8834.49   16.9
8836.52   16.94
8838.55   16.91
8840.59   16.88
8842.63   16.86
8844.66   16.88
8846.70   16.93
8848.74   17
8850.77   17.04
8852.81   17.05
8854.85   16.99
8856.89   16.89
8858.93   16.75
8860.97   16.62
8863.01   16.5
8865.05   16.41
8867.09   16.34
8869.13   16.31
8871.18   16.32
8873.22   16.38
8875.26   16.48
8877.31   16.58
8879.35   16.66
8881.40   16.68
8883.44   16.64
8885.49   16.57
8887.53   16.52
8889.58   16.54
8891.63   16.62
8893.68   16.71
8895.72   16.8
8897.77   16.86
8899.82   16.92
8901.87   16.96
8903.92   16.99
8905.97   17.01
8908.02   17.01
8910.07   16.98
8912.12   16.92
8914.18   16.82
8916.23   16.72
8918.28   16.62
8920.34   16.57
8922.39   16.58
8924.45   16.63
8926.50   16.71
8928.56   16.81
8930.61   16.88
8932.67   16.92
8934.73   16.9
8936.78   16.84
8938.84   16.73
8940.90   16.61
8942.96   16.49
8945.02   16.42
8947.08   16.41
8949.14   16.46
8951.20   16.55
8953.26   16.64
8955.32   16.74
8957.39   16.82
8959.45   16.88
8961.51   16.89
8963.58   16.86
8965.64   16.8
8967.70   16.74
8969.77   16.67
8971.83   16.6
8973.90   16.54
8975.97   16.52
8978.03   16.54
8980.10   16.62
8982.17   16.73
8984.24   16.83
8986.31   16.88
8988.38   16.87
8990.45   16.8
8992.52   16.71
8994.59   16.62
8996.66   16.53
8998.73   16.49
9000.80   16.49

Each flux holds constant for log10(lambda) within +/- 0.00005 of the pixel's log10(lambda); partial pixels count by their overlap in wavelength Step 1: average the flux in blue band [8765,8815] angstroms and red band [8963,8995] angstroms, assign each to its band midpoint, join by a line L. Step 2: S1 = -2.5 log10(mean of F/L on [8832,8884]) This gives -0.014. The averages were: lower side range 16.4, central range 16.7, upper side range 16.7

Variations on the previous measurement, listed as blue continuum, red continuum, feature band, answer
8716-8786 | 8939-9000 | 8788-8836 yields 0.01 mag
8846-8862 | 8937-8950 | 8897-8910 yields -0.02 mag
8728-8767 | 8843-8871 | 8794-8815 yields 0.03 mag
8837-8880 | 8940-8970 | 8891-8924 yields -0.01 mag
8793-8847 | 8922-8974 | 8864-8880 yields 0.01 mag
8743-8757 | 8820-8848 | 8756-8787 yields 0.01 mag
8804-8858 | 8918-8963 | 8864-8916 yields 0.00 mag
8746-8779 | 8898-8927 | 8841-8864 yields -0.01 mag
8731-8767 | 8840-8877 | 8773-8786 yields 0.01 mag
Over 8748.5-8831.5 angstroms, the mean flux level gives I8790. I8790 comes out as 16.4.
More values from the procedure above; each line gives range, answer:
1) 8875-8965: 16.7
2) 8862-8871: 16.4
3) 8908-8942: 16.8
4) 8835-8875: 16.7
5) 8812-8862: 16.7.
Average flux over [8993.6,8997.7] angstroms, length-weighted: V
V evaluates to 16.6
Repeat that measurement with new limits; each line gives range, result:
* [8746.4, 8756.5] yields 16.6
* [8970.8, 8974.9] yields 16.6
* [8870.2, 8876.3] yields 16.4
